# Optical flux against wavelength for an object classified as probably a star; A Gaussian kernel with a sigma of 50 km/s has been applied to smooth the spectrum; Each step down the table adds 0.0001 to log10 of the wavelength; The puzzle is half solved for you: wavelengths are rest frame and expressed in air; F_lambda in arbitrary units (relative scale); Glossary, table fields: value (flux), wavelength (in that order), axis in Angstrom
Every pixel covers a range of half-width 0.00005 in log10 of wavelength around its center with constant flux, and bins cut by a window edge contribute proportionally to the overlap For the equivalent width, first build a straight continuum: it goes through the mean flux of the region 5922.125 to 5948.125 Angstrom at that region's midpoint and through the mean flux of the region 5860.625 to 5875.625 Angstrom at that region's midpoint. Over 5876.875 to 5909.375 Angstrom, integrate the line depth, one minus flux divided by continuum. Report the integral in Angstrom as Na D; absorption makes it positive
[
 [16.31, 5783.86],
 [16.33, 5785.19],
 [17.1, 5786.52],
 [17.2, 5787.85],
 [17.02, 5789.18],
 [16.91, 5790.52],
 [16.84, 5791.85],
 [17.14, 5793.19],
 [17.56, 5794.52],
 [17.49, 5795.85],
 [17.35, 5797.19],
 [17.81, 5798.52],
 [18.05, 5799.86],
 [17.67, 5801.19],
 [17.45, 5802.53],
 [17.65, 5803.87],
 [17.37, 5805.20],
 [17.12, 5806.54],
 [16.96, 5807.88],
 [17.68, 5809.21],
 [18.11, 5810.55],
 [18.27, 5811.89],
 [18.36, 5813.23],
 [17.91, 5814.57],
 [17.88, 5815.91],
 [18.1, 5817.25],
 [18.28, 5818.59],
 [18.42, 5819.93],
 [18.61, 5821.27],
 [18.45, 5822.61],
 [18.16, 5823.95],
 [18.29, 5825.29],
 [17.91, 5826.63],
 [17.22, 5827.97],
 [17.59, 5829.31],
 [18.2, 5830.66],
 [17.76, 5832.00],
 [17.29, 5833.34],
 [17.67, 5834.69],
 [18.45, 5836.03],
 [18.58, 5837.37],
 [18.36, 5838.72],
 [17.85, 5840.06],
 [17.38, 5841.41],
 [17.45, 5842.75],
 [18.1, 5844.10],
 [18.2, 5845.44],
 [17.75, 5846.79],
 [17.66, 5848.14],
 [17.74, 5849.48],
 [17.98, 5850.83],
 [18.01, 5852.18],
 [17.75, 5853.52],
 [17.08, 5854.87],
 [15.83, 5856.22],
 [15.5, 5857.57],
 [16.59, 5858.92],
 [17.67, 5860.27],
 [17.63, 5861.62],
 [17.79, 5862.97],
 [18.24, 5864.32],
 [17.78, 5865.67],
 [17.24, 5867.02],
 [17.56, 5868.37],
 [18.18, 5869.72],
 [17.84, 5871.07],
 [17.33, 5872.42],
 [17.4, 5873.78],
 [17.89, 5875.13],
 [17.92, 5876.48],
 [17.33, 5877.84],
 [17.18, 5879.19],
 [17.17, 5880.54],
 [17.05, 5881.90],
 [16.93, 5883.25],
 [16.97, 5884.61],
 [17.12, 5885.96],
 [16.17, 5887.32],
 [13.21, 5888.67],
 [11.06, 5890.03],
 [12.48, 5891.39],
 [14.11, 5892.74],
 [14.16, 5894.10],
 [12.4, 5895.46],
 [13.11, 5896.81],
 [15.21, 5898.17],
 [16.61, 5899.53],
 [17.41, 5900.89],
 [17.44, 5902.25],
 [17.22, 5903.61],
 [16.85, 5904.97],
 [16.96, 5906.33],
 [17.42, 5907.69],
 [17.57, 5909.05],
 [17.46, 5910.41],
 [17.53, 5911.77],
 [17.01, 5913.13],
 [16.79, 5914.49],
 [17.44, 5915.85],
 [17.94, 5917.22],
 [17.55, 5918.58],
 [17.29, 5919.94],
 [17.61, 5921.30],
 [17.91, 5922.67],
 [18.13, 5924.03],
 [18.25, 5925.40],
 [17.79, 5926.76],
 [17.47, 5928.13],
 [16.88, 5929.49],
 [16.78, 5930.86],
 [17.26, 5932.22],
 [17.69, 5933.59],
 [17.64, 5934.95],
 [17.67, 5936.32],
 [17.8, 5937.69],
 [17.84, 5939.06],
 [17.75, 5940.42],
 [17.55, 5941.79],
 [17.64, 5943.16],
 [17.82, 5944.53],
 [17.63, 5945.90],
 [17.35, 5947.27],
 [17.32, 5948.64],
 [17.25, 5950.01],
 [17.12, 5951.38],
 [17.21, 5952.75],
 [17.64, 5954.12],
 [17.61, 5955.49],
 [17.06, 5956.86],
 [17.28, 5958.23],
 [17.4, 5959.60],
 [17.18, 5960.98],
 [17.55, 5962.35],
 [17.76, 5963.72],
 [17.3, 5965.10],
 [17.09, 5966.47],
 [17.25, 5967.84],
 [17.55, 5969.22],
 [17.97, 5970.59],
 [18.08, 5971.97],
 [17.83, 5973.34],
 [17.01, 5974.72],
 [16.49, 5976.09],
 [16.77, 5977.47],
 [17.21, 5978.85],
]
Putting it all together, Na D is 3.46 Angstrom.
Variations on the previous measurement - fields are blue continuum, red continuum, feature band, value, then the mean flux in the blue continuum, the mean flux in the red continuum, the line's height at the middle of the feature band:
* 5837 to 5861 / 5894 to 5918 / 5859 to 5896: 1.3 Angstrom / 17.5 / 16.5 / 17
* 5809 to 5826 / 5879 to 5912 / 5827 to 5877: -1.4 Angstrom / 18.2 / 15.8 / 17.2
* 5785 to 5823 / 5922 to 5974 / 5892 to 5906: 1.7 Angstrom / 17.6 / 17.5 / 17.6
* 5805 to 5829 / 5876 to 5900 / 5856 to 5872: -1.2 Angstrom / 18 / 15.3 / 16.2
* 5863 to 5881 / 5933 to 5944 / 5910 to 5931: 0.2 Angstrom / 17.6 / 17.7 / 17.7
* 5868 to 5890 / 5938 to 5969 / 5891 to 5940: 1.0 Angstrom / 16.9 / 17.4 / 17.2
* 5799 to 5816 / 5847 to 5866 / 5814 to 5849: -0.9 Angstrom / 17.7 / 17.4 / 17.6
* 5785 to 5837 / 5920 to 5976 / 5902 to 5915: 0.3 Angstrom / 17.7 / 17.5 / 17.6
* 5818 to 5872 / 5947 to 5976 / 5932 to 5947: -0.2 Angstrom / 17.8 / 17.4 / 17.5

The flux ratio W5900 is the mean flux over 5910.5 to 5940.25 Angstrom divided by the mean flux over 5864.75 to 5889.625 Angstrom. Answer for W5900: 1.03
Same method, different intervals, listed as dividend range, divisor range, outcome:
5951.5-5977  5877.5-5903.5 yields 1.13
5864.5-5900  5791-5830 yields 0.90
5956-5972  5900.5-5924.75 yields 1.00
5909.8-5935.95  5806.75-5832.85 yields 0.97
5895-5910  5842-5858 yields 0.93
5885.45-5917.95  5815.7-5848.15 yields 0.88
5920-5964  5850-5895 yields 1.05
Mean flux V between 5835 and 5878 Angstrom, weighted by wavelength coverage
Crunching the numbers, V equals 17.6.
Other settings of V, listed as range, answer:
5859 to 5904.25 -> 16.4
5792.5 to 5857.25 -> 17.8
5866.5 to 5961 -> 16.9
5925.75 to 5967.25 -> 17.5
